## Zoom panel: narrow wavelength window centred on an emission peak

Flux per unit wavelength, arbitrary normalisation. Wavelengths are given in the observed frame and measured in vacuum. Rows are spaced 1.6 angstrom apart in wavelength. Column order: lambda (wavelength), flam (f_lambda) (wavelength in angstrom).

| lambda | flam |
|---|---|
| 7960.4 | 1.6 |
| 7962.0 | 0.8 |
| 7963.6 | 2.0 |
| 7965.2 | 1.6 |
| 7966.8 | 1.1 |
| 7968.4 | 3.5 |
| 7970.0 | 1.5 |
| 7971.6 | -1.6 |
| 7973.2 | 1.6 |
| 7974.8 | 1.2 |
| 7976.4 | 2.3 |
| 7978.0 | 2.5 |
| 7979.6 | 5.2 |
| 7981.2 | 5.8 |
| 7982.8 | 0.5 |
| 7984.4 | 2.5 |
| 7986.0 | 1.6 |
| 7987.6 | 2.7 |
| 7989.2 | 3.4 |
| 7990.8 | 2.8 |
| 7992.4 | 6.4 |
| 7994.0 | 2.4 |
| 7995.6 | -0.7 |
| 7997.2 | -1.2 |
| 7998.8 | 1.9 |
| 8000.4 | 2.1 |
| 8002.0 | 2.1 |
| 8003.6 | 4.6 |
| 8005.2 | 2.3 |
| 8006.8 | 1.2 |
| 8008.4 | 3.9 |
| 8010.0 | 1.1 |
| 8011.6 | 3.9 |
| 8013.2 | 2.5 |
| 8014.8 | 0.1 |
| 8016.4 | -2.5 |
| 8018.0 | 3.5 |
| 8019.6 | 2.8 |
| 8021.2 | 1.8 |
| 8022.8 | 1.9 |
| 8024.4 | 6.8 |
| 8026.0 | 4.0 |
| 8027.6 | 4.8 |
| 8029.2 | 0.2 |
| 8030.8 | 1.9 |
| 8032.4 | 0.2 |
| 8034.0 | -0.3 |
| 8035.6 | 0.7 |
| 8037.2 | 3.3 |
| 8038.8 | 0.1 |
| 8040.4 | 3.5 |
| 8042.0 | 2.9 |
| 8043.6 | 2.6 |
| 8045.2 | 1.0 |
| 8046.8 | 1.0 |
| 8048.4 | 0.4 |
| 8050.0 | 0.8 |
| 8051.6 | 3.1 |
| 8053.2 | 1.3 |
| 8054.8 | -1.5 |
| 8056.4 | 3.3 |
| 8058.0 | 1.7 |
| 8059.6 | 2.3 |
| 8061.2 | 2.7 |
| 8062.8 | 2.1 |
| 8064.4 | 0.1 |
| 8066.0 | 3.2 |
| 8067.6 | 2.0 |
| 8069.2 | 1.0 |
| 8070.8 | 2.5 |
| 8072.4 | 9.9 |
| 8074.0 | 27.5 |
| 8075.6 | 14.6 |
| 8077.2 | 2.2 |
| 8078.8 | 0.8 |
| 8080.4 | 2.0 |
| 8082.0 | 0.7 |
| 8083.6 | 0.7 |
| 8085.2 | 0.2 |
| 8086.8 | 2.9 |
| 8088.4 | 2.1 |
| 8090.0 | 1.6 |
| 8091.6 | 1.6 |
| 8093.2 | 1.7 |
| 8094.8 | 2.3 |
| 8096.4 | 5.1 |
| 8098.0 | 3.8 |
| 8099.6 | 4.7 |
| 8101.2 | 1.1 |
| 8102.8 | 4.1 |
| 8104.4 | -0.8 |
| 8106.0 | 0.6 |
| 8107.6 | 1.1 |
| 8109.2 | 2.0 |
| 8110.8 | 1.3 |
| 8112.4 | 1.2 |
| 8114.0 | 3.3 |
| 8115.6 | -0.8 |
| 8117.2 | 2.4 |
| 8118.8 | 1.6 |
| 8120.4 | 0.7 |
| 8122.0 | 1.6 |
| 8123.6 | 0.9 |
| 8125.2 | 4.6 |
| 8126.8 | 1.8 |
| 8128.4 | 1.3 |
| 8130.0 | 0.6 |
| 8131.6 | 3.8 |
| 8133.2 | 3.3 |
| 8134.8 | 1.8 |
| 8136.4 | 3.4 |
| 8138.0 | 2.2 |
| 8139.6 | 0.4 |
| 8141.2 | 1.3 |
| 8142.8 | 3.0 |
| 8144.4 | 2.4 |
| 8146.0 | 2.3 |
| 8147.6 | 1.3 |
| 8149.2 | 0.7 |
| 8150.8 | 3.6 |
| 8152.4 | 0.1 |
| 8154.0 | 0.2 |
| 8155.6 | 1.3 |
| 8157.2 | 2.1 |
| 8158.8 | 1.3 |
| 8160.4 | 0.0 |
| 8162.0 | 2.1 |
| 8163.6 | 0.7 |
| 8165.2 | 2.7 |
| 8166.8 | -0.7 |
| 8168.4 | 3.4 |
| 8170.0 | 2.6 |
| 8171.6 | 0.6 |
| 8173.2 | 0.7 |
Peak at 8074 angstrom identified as Halpha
